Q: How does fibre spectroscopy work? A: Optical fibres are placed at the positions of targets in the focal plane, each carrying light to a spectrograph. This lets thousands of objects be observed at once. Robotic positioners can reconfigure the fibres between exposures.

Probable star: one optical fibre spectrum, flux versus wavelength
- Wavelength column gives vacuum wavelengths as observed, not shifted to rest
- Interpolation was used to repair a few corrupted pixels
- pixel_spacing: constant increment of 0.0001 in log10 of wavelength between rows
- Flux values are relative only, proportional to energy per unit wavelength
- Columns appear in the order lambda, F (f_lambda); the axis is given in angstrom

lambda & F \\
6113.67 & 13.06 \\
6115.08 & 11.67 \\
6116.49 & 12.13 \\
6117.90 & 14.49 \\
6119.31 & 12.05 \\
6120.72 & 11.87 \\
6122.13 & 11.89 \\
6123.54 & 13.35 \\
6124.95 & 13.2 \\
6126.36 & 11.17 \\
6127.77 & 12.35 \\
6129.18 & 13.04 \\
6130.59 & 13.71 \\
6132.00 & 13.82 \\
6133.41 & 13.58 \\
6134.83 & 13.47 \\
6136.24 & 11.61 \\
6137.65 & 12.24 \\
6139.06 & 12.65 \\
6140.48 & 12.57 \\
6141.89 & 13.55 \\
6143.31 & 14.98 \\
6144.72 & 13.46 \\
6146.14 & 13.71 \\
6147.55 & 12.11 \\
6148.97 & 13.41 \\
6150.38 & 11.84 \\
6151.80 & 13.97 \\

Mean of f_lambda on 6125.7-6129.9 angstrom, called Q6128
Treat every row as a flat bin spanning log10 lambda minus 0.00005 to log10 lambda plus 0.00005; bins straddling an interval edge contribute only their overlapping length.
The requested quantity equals 12.2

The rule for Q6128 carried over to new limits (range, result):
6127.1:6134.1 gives 13.3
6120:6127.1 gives 12.3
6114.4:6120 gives 12.6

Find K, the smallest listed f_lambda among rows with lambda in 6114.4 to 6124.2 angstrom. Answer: 11.67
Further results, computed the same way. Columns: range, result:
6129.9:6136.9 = 11.61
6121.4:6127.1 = 11.17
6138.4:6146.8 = 12.57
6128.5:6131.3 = 13.04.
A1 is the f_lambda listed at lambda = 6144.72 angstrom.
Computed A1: 13.46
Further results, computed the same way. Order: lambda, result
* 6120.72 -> 11.87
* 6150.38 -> 11.84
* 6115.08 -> 11.67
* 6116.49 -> 12.13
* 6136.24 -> 11.61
